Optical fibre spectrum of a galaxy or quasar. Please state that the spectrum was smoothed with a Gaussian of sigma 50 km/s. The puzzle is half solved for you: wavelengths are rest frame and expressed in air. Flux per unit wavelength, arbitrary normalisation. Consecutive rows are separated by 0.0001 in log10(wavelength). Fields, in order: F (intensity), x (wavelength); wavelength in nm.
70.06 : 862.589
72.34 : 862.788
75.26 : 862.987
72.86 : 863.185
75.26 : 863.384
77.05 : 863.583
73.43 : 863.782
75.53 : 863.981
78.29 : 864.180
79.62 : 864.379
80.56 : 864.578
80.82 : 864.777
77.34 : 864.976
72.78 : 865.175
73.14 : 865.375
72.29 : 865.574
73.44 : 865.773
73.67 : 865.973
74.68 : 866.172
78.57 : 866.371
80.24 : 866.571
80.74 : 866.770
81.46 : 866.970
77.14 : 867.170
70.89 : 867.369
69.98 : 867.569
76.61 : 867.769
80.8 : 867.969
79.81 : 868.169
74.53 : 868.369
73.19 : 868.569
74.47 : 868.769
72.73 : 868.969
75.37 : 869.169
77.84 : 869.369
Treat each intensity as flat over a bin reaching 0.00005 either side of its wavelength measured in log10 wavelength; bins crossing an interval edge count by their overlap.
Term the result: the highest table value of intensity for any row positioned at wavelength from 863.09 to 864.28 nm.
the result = 78.29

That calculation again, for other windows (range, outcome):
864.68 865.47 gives 80.82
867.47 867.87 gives 76.61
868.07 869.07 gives 79.81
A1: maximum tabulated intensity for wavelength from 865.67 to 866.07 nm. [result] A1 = 73.67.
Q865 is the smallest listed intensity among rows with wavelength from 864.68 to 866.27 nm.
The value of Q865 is 72.29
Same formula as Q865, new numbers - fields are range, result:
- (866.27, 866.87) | 78.57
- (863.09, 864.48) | 72.86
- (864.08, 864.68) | 78.29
